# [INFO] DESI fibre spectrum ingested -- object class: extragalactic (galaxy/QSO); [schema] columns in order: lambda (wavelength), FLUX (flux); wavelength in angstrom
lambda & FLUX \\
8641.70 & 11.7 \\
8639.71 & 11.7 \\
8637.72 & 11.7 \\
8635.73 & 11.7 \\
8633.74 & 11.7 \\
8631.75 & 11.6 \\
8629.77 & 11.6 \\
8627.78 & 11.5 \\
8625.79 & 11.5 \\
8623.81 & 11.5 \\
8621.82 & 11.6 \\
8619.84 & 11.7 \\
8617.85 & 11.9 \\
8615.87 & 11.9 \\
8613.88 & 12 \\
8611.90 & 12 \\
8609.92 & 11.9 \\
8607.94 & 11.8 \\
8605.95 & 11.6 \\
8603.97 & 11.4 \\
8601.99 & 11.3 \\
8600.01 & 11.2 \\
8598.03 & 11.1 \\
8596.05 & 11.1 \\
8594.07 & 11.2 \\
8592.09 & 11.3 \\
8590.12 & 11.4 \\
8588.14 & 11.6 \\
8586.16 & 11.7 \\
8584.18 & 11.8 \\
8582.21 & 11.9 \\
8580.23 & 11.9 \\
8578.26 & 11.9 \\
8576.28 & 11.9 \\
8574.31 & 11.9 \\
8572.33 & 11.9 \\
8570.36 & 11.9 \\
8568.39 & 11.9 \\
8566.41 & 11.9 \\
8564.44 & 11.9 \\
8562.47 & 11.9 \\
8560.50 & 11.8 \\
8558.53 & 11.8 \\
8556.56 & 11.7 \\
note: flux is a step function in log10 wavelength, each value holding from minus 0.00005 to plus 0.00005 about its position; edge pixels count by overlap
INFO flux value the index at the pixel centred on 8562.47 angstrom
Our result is 11.9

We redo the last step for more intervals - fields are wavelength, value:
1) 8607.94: 11.8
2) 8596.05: 11.1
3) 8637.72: 11.7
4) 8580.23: 11.9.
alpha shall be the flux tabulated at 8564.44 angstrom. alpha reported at 11.9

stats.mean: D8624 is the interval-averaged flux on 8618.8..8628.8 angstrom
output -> 11.6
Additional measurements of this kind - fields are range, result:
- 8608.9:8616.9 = 12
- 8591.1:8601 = 11.2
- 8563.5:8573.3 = 11.9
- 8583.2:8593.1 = 11.6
